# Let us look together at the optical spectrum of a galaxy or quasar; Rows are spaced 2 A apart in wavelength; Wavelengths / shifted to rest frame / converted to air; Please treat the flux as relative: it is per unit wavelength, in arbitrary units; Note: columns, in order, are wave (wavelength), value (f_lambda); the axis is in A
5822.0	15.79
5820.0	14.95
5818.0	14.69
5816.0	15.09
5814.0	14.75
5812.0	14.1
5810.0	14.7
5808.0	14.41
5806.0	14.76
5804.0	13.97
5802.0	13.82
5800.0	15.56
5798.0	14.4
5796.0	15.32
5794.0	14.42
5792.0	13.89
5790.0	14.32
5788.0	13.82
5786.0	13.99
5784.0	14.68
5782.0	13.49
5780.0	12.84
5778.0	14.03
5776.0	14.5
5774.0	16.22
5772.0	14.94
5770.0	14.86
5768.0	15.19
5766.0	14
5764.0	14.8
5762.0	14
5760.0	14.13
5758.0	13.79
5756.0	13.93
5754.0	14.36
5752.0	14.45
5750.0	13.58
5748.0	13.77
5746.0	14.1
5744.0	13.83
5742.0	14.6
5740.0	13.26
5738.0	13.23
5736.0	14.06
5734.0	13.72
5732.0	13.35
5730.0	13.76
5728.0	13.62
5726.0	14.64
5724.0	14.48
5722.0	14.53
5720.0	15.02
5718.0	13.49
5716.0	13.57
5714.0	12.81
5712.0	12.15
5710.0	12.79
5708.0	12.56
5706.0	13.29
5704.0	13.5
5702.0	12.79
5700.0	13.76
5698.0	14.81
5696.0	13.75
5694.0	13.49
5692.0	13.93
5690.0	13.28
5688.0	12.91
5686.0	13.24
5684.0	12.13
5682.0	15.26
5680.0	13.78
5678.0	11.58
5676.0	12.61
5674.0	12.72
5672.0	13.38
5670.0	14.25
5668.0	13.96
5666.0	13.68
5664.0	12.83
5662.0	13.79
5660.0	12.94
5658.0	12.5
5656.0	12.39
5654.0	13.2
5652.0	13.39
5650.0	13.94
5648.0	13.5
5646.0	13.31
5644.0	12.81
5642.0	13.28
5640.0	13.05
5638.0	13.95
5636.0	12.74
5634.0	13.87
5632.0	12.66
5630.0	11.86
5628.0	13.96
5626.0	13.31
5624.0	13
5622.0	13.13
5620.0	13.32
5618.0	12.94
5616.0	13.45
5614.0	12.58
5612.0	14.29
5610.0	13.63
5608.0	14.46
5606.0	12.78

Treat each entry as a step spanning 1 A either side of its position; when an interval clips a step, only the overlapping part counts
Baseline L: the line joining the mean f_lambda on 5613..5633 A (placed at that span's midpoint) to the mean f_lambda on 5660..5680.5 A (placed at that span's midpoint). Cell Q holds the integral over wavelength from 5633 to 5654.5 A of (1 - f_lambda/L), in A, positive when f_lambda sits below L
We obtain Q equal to -0.4 A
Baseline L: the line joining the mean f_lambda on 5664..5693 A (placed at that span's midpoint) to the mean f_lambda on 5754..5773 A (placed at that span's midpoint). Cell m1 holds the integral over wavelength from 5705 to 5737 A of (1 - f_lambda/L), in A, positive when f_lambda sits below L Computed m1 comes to 0.6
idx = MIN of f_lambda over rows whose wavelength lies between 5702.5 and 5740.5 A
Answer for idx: 12.15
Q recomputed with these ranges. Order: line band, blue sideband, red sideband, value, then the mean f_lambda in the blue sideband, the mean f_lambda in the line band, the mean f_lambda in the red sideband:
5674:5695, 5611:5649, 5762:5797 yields 0.7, 13.2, 13.2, 14.4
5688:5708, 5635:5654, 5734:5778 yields 0.3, 13.3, 13.5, 14.2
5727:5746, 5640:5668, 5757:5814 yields 0.3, 13.2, 13.7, 14.4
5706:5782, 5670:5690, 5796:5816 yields -0.5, 13.1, 14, 14.6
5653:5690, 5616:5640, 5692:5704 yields 0.9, 13.2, 13.2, 13.7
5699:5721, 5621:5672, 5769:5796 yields 0.8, 13.3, 13.2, 14.3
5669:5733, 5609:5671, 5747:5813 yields 1.2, 13.3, 13.5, 14.3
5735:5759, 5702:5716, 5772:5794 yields -0.6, 12.9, 13.9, 14.2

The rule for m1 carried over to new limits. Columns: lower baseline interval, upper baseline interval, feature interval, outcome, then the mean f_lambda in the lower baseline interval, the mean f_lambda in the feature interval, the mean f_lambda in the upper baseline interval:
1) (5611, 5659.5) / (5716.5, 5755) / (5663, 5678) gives 0.3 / 13.2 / 13.2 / 14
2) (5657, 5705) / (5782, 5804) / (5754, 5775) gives -0.7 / 13.4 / 14.6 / 14.4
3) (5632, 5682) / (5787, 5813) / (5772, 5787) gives 0.0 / 13.3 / 14.3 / 14.4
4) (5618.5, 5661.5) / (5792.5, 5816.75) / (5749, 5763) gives 0.1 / 13.2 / 14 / 14.6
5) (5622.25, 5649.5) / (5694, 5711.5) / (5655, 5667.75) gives 0.2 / 13.2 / 13.1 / 13.4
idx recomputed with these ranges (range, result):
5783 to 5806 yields 13.82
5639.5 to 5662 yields 12.39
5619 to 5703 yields 11.58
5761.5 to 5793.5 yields 12.84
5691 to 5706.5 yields 12.79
